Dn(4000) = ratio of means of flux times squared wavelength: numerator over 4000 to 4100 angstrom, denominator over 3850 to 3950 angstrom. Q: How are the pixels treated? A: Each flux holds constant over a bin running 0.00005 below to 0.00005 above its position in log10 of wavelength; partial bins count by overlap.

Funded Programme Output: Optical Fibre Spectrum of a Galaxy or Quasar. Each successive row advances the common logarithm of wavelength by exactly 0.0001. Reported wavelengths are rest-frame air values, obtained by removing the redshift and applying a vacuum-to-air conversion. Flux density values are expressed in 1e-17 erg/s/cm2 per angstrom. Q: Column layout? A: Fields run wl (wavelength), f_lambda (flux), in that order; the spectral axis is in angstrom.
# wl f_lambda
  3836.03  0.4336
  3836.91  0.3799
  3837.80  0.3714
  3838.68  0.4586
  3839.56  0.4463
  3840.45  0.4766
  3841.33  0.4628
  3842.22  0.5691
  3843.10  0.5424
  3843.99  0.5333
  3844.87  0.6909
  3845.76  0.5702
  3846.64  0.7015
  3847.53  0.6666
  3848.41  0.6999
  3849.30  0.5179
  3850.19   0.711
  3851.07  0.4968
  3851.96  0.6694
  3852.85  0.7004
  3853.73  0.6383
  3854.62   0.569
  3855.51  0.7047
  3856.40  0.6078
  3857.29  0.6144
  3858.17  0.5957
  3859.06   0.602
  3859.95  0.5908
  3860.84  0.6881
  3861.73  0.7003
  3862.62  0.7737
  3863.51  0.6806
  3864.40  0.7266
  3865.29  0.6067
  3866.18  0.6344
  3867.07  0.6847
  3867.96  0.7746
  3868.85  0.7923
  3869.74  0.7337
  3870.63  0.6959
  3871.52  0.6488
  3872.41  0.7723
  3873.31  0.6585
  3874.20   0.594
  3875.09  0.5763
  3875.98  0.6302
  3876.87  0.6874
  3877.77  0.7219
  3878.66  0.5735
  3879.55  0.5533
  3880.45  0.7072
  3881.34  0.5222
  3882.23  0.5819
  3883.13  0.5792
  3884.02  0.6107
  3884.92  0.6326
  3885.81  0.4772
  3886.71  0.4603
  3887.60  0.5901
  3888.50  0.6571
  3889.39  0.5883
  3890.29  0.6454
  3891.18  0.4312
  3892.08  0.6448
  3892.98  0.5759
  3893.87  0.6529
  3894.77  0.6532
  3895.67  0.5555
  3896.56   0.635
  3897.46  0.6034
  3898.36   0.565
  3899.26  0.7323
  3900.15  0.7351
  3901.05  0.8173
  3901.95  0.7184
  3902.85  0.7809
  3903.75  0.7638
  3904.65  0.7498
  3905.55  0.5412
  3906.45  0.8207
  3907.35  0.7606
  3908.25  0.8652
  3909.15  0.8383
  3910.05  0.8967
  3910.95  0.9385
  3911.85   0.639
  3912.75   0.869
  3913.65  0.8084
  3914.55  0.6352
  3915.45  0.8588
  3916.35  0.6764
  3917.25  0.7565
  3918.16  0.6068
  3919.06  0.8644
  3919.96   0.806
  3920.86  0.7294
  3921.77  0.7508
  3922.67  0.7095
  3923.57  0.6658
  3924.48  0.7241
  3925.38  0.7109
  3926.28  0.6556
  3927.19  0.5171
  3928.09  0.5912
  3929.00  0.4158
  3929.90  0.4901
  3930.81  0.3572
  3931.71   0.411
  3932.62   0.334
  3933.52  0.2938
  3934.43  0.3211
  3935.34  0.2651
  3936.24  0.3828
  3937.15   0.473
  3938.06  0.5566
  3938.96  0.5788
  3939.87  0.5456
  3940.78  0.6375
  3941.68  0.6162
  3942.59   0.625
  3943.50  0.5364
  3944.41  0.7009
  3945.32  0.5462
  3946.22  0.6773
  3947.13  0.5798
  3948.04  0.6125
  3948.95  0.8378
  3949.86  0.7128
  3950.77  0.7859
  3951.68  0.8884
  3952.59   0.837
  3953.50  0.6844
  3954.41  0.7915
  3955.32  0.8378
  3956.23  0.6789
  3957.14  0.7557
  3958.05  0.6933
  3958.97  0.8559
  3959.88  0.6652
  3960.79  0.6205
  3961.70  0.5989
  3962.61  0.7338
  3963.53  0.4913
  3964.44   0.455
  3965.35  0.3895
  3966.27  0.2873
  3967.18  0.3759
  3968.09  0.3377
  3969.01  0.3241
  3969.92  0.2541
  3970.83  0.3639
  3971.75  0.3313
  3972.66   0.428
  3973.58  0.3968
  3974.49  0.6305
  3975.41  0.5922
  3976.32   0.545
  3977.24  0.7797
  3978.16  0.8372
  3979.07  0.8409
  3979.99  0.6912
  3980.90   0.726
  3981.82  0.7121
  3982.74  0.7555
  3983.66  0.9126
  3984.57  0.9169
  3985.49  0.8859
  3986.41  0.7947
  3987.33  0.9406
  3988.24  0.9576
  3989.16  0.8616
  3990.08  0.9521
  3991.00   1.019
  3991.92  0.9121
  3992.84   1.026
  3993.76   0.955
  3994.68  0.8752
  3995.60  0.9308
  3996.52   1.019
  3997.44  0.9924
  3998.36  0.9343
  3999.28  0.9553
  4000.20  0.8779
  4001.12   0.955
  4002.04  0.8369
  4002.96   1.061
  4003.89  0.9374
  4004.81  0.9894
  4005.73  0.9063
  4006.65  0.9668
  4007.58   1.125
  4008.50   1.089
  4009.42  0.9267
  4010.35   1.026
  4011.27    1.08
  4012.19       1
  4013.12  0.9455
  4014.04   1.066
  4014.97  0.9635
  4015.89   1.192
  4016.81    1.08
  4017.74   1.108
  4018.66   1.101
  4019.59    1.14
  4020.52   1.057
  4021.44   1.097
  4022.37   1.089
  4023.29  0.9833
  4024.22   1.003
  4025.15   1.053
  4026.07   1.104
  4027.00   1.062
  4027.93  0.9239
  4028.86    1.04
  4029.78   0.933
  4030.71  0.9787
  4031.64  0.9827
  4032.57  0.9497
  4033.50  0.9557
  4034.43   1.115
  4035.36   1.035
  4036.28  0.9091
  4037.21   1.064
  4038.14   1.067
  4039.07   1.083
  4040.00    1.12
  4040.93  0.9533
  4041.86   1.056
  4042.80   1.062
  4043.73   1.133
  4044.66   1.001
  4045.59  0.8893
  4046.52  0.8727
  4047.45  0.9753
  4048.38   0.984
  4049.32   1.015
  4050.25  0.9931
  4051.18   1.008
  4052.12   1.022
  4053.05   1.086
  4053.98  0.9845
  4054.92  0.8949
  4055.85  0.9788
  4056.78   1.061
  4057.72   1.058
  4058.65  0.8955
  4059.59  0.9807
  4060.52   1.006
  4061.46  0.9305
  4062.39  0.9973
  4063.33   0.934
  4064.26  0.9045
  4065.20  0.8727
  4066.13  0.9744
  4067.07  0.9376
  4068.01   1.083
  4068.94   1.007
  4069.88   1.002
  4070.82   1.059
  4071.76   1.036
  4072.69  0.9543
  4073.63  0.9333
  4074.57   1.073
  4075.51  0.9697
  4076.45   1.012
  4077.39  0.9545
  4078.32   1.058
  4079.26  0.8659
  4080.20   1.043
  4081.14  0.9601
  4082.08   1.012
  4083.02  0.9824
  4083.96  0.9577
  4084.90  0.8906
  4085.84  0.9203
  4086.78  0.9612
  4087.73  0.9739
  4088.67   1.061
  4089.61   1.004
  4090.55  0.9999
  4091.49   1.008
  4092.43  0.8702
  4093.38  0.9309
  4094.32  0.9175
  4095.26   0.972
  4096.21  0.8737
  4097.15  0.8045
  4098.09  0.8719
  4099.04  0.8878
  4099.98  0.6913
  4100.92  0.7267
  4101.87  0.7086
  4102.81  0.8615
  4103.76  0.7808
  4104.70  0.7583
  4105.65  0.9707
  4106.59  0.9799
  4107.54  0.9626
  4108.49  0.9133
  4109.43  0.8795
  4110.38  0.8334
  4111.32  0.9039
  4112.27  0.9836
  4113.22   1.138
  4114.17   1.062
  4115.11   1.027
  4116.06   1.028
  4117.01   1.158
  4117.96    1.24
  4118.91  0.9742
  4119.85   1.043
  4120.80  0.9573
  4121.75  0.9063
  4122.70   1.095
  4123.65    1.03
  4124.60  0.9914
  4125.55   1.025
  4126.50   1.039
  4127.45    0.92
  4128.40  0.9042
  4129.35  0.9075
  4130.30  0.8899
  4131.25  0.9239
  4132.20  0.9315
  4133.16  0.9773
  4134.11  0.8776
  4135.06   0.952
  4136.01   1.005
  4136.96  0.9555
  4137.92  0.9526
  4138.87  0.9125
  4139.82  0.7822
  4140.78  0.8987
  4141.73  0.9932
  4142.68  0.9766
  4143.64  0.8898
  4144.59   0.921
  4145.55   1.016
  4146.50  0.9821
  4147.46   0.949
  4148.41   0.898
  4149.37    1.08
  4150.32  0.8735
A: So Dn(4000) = 1.7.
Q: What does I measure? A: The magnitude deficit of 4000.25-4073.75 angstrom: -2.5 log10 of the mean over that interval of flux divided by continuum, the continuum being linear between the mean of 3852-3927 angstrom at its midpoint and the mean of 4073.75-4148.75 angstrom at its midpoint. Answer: -0.18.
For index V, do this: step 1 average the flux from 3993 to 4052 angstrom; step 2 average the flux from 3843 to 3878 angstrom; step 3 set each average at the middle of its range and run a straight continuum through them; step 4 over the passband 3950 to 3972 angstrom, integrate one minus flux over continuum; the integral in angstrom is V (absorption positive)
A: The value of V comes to 7.1 angstrom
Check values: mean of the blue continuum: 0.656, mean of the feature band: 0.589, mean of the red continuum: 1.01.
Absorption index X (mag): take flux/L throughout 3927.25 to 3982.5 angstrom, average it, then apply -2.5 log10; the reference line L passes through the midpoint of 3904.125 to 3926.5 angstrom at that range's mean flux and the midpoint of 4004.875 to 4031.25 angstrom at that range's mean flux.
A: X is 0.45 mag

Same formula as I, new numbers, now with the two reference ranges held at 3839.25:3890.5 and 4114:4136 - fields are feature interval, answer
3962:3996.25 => 0.160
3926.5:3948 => 0.407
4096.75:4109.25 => 0.146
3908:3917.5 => -0.152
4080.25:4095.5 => -0.028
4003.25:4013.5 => -0.203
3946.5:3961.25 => 0.019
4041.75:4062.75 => -0.119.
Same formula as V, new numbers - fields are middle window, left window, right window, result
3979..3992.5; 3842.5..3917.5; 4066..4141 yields -1.0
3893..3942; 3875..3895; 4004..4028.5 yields 3.7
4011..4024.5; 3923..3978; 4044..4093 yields -4.4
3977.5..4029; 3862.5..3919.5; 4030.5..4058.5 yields -2.5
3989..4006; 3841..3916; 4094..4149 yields -3.2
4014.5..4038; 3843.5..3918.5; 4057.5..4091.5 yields -3.6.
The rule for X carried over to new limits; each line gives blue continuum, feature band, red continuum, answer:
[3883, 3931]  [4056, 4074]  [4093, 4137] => -0.122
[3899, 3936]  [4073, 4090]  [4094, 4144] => -0.108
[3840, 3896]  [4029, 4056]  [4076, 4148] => -0.174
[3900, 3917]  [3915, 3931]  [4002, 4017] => 0.211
